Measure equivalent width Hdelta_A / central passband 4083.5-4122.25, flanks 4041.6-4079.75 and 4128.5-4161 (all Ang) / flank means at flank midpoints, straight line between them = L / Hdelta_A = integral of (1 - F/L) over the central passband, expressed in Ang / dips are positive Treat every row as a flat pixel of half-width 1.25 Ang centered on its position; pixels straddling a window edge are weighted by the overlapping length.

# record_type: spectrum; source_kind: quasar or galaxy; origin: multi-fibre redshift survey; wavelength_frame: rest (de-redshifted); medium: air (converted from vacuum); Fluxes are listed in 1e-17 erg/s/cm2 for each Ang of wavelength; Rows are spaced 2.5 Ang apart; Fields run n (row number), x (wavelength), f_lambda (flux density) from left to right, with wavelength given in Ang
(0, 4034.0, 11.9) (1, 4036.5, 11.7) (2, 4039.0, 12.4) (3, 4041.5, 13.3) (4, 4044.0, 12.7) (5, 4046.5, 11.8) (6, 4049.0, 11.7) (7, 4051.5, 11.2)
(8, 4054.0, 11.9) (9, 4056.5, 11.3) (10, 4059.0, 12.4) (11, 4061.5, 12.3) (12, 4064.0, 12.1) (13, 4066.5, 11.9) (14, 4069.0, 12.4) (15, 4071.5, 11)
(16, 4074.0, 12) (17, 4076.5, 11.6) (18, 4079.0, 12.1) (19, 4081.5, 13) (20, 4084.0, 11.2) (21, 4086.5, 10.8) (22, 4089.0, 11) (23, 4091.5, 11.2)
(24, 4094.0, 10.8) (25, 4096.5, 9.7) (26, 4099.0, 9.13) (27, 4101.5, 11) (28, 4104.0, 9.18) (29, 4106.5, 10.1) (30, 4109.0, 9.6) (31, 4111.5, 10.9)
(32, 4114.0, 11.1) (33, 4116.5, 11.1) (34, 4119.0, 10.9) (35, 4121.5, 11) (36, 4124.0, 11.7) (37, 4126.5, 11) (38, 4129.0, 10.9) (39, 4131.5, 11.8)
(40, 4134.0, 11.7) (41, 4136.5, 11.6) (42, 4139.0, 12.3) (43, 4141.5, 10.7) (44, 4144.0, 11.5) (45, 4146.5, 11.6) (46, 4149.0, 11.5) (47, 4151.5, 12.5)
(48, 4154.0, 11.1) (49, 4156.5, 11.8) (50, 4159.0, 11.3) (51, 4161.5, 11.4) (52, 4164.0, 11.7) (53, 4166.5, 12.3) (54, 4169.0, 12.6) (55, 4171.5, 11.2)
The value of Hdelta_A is 4.0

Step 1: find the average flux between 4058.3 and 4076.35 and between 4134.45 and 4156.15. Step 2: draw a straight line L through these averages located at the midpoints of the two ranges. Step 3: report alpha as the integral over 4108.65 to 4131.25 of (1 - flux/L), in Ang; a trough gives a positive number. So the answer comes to 1.4 Ang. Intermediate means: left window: 12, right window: 11.6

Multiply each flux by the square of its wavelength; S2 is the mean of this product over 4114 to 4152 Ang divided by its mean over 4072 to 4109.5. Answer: 1.07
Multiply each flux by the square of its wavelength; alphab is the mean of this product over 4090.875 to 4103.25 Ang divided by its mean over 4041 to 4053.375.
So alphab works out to 0.87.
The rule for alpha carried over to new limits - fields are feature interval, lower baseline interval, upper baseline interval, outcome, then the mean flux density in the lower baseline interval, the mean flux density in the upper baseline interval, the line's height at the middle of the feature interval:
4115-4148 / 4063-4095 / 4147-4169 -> 1.0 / 11.6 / 11.7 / 11.7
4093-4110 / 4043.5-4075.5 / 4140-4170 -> 2.7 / 11.9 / 11.7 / 11.8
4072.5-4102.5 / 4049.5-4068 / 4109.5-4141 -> 1.3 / 11.9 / 11.3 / 11.6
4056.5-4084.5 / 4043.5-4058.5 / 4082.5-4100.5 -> -2.0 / 11.8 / 10.6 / 11.2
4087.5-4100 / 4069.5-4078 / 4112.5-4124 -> 1.1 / 11.6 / 11.1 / 11.4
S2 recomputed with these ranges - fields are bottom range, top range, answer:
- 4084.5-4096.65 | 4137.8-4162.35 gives 1.10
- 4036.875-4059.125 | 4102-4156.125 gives 0.96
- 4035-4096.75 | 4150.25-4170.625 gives 1.05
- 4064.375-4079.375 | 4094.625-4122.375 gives 0.89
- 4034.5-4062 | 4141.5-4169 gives 1.02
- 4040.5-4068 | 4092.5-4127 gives 0.90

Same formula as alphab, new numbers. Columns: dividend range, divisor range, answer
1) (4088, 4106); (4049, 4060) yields 0.90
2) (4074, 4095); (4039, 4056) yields 0.97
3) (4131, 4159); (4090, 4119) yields 1.14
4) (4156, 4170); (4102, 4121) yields 1.16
